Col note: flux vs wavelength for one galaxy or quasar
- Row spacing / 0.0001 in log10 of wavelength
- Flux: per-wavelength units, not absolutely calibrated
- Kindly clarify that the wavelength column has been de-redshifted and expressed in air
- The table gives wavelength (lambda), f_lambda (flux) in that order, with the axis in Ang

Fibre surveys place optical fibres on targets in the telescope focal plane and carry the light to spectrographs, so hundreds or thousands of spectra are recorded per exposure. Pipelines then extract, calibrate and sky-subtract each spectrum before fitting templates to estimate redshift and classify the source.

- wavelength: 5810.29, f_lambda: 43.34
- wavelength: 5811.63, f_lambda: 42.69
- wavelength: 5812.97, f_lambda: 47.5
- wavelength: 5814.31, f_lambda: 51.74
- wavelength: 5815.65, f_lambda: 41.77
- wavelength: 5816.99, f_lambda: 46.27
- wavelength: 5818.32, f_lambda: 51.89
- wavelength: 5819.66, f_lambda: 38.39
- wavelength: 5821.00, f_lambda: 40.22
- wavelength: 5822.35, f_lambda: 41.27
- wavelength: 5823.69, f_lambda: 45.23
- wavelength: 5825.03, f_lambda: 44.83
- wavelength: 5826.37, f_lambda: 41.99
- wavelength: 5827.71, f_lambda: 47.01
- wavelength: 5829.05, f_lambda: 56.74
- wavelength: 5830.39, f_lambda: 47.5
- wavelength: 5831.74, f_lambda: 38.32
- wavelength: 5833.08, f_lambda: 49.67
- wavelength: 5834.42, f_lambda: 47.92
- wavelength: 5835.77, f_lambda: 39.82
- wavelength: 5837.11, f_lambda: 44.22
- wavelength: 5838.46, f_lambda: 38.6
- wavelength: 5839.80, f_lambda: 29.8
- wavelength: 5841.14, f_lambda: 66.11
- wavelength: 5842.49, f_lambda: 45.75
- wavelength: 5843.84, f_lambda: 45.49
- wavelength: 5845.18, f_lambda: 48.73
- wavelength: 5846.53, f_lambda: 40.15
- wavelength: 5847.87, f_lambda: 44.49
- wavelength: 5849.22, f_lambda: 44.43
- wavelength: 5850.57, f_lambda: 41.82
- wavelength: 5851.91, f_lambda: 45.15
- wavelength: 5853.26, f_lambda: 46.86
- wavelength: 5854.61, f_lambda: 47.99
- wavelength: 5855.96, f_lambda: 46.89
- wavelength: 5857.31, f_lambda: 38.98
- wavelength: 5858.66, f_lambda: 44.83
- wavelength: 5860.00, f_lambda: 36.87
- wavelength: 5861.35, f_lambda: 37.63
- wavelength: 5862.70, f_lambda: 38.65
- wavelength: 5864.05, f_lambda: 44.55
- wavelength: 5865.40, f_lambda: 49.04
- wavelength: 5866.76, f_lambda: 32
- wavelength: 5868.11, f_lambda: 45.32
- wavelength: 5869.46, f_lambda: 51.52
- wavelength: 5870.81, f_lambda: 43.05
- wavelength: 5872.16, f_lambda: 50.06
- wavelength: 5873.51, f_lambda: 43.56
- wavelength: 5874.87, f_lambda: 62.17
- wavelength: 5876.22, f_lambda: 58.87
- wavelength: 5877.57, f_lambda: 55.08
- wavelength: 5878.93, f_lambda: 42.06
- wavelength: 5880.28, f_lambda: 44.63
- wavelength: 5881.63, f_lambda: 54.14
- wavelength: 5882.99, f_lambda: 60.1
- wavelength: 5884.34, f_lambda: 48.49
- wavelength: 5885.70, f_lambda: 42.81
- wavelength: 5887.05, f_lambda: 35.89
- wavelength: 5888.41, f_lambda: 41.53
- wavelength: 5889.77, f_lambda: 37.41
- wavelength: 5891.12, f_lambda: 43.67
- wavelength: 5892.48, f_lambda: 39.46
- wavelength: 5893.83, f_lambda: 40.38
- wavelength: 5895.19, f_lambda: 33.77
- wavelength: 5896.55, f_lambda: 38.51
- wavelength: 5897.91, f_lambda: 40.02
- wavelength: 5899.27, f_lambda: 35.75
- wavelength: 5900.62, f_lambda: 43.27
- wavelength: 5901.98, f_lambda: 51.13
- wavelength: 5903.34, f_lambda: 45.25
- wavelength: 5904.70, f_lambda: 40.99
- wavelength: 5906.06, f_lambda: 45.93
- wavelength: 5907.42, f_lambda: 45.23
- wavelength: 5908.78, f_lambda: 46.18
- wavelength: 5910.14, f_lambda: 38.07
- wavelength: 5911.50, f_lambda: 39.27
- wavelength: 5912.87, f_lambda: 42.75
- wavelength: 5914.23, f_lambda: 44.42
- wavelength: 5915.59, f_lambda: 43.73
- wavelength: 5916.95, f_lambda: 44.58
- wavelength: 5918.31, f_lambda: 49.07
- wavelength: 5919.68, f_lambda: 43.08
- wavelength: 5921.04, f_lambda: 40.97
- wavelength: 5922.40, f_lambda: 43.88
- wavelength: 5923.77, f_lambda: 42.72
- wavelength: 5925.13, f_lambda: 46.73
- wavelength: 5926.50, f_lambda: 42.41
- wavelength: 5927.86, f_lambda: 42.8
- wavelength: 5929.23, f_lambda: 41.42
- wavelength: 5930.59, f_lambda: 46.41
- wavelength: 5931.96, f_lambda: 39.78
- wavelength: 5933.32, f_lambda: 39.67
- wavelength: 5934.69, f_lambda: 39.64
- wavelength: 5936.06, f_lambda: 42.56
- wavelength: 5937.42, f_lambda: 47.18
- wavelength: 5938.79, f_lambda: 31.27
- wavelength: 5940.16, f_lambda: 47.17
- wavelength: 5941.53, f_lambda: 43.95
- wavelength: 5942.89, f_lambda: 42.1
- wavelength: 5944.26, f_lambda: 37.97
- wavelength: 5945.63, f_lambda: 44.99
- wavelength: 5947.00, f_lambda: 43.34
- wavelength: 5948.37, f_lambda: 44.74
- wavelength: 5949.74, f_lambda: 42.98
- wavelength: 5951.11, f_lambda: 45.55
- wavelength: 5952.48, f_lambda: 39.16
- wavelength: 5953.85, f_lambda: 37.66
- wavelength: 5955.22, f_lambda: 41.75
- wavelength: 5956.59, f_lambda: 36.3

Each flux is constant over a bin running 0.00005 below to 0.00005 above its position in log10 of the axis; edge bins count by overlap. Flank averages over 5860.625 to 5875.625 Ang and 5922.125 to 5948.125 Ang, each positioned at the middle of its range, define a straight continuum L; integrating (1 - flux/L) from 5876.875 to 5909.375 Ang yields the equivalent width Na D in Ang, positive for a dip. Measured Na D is 0.3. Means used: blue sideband 45.3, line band 43.8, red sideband 42.4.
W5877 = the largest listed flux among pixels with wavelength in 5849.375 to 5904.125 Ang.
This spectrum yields 62.17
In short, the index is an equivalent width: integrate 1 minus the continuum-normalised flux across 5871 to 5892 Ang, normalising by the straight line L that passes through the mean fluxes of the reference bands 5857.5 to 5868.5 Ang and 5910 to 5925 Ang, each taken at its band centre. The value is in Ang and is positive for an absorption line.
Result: -3.1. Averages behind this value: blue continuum 40.9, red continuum 43.3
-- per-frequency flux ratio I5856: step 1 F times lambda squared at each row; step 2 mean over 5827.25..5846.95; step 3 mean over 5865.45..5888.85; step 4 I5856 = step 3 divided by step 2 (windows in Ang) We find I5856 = 1.06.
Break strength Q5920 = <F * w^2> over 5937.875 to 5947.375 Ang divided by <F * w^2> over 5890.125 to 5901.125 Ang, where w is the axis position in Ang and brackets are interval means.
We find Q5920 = 1.08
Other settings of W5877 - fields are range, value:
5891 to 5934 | 51.13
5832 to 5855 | 66.11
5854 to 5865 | 47.99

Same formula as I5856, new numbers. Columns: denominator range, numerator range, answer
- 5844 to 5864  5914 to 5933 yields 1.03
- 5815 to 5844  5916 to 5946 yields 0.98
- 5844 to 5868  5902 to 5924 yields 1.04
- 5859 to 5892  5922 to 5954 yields 0.95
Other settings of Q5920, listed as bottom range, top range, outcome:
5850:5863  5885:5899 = 0.93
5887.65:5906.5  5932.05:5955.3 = 1.03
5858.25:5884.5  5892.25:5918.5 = 0.91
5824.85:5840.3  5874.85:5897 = 1.05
